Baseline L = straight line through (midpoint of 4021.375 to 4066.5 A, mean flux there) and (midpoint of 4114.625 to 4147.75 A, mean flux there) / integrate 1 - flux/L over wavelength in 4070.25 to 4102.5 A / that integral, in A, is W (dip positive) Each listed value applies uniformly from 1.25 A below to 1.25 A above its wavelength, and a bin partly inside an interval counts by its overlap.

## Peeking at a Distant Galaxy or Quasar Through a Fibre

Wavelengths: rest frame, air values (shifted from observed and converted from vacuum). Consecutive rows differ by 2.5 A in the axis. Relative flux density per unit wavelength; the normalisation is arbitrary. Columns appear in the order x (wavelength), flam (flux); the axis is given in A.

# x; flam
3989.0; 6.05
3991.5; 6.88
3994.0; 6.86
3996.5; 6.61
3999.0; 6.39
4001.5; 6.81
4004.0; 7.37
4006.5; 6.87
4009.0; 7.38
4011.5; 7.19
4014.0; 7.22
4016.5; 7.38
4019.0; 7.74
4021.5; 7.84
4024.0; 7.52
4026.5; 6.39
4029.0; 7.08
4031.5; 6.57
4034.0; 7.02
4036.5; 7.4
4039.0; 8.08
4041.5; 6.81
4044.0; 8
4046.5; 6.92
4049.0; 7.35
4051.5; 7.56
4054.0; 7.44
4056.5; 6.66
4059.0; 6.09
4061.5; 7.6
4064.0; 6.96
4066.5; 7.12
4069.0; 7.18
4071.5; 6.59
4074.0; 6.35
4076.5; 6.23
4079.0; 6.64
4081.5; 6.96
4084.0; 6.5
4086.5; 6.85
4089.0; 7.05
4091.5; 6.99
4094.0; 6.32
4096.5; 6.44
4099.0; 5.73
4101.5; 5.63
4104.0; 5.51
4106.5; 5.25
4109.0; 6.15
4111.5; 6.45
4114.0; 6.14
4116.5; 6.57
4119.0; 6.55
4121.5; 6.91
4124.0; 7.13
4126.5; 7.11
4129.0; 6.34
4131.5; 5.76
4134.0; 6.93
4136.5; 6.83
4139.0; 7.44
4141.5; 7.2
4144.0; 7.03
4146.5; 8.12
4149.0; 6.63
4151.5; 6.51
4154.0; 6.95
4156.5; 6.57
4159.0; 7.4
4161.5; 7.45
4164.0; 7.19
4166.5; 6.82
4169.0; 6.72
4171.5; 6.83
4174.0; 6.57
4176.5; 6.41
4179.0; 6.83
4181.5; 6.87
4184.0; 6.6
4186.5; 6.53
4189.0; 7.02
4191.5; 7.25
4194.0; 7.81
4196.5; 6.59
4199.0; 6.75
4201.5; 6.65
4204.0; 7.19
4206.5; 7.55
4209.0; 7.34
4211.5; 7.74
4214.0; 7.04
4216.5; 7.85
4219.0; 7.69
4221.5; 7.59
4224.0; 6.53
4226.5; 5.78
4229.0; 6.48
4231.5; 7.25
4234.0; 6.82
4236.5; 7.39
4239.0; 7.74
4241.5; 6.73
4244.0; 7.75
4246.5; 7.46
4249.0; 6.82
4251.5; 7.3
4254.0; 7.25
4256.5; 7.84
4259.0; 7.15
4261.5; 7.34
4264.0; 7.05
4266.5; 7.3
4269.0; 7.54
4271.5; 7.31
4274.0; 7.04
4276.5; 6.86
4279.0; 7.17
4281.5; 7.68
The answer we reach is 2.5 A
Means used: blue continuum 7.16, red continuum 6.9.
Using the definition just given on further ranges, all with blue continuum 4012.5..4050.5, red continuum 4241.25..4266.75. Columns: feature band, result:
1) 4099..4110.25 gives 2.5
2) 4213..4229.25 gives 0.6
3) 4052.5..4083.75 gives 2.0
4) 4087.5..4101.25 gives 1.6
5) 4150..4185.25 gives 2.2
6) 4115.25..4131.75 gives 1.4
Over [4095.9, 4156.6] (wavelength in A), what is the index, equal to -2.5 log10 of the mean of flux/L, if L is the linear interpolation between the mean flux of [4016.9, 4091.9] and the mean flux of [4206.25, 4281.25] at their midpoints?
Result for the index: 0.09 mag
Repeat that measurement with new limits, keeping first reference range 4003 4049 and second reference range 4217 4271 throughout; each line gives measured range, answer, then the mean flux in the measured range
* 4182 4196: 0.031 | 7.01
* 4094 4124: 0.173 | 6.17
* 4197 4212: 0.009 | 7.15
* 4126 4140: 0.082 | 6.7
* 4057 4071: 0.046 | 6.95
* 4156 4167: 0.012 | 7.14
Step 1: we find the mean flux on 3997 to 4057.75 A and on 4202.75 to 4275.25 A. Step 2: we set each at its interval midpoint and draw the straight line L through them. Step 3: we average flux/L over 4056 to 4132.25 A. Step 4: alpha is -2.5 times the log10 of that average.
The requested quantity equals 0.11 mag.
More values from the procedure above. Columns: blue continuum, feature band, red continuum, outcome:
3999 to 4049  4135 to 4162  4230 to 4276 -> 0.02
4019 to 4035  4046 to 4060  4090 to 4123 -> -0.03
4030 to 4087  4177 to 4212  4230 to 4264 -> 0.03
